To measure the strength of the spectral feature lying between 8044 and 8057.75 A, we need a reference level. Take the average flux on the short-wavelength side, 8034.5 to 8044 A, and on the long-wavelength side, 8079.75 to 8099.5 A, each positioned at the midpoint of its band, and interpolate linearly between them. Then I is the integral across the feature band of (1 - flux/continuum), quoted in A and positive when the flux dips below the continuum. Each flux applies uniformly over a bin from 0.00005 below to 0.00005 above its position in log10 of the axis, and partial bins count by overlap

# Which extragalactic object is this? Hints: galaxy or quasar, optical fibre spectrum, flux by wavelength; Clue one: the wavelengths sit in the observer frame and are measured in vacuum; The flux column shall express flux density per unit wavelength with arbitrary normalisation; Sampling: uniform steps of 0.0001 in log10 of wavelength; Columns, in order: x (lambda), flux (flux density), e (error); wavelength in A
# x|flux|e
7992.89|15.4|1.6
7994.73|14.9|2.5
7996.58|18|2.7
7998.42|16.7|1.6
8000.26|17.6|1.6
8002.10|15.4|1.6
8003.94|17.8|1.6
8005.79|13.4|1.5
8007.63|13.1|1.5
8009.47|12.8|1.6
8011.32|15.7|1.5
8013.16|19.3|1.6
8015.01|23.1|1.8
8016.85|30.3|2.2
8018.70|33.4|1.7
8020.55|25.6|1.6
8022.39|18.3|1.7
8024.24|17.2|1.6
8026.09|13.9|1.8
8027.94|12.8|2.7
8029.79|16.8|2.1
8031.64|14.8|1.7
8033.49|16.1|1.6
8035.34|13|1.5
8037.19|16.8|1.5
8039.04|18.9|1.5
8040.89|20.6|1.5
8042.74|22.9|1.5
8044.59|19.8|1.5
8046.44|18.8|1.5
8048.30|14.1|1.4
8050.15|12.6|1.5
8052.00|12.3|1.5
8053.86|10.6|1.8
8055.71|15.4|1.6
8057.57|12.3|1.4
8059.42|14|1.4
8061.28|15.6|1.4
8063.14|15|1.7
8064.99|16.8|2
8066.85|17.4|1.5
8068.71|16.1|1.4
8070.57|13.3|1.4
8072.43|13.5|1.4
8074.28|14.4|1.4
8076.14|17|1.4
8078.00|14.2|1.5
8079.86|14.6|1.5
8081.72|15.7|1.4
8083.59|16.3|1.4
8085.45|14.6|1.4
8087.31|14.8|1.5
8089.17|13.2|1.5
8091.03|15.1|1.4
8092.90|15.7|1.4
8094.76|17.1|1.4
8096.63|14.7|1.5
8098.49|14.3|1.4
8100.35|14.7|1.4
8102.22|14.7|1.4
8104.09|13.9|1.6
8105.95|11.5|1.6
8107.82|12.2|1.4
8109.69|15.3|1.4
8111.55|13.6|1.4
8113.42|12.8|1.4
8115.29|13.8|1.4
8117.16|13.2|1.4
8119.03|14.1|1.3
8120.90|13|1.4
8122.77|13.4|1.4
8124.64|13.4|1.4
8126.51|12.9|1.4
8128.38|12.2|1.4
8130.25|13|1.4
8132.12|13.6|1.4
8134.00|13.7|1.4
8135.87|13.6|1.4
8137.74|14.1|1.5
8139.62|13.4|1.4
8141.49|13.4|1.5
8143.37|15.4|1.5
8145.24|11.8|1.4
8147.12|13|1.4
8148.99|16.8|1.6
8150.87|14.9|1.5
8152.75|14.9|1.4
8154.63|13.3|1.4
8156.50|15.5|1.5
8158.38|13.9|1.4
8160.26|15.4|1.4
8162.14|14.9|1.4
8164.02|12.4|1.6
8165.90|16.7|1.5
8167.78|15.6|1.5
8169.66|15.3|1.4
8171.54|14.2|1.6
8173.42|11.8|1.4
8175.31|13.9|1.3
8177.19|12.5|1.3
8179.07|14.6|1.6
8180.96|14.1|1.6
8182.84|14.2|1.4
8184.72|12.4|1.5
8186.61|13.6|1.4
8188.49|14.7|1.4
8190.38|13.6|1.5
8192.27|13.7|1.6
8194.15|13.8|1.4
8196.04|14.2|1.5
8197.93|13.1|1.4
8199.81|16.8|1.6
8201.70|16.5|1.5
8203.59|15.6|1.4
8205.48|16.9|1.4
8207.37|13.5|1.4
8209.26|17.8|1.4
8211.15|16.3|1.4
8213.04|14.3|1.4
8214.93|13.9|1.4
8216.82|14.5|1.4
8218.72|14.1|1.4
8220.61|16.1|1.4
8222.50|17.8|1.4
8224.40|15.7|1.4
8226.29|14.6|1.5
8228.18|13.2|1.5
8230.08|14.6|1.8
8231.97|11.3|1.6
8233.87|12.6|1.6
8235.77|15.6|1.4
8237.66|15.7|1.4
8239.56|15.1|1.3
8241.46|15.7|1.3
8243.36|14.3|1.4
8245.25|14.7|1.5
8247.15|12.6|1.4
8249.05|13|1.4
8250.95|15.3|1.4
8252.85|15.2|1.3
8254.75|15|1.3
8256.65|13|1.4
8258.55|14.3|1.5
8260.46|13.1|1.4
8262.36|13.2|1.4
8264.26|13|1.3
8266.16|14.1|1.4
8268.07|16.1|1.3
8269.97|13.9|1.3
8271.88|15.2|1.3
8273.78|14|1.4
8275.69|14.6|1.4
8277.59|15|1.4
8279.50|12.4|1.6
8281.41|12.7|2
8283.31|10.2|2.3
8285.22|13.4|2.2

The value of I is 2.56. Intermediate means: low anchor 18.6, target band 14.5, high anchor 15.1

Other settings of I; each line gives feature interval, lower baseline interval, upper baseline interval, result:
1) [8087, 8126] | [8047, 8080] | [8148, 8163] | 1.8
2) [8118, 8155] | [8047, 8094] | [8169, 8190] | 1.0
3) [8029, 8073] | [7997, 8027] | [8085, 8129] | 3.0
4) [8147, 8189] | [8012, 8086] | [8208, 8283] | 3.0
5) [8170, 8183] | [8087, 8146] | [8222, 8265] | 0.3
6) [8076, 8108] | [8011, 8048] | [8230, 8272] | 5.8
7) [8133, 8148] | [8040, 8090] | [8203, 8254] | 1.6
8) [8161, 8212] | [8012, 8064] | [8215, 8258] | 2.5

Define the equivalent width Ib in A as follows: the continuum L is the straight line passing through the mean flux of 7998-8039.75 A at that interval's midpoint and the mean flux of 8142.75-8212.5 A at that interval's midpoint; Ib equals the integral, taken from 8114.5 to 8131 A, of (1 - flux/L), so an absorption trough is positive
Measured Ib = 2.6 A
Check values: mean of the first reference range 18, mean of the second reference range 14.5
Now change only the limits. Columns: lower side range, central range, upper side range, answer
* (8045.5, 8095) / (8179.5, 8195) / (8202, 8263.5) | 1.0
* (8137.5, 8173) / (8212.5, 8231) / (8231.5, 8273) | -0.8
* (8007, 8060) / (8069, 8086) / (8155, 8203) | 1.7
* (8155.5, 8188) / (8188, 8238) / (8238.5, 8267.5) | -2.3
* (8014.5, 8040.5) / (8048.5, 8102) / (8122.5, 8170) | 7.7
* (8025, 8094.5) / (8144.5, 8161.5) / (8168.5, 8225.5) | 0.5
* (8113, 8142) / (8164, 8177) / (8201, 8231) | 0.0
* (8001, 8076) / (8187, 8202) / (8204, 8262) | 0.6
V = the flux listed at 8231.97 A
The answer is 11.3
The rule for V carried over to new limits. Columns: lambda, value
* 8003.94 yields 17.8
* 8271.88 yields 15.2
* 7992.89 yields 15.4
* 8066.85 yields 17.4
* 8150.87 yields 14.9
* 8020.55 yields 25.6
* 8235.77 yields 15.6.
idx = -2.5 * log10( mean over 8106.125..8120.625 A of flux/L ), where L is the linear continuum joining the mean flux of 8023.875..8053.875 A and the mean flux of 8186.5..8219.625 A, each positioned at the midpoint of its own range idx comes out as 0.16 mag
